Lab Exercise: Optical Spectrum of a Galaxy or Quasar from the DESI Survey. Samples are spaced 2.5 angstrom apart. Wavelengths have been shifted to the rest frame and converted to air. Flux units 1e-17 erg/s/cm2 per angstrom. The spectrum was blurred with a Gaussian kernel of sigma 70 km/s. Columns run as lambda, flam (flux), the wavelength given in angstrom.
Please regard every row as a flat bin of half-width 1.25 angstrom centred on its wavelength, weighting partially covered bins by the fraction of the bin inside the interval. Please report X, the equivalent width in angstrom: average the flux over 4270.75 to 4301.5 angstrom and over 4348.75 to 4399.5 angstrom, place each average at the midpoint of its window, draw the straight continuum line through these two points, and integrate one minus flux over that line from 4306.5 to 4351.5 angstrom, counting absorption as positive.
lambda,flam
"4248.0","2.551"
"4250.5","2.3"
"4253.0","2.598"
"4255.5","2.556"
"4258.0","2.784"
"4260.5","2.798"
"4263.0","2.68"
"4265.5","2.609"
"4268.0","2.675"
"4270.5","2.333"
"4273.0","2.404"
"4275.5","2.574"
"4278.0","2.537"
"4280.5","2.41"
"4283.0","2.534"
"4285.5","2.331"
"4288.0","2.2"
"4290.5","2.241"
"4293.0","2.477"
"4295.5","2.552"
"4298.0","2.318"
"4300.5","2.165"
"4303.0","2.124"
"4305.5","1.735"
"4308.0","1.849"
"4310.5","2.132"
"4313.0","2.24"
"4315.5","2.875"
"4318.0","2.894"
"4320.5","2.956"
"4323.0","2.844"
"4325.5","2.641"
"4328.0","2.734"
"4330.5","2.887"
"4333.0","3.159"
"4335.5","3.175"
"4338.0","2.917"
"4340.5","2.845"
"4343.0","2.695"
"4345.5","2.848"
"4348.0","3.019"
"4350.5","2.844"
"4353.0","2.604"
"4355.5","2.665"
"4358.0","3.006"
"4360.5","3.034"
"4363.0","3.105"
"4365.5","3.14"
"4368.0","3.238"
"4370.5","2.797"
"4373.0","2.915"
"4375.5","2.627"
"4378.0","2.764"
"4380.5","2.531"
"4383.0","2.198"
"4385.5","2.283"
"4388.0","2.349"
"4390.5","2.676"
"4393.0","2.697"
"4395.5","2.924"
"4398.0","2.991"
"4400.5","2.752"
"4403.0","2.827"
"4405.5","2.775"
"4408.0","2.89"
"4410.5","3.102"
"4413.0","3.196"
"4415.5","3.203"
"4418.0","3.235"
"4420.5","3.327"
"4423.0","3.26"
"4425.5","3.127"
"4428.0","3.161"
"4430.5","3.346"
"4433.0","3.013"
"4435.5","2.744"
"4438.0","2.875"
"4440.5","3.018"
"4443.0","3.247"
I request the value -2.9 angstrom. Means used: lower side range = 2.4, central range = 2.75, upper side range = 2.77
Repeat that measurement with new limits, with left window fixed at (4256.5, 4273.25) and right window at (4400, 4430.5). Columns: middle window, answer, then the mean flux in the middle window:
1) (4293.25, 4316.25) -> 4.4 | 2.22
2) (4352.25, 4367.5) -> -0.2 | 2.95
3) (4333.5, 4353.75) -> -0.1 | 2.89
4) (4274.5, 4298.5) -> 2.4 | 2.42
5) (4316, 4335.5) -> -0.6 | 2.89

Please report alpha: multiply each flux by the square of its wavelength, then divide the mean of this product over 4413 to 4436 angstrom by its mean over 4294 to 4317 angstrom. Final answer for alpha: 1.5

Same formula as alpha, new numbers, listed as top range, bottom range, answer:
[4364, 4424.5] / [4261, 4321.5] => 1.25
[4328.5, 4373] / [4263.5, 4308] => 1.28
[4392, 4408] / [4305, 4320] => 1.26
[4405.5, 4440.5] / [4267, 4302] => 1.37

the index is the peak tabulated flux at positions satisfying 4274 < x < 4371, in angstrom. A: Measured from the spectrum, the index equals 3.238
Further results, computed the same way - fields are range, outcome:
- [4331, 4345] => 3.175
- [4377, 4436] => 3.346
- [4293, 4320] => 2.894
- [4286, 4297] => 2.552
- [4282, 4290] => 2.534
